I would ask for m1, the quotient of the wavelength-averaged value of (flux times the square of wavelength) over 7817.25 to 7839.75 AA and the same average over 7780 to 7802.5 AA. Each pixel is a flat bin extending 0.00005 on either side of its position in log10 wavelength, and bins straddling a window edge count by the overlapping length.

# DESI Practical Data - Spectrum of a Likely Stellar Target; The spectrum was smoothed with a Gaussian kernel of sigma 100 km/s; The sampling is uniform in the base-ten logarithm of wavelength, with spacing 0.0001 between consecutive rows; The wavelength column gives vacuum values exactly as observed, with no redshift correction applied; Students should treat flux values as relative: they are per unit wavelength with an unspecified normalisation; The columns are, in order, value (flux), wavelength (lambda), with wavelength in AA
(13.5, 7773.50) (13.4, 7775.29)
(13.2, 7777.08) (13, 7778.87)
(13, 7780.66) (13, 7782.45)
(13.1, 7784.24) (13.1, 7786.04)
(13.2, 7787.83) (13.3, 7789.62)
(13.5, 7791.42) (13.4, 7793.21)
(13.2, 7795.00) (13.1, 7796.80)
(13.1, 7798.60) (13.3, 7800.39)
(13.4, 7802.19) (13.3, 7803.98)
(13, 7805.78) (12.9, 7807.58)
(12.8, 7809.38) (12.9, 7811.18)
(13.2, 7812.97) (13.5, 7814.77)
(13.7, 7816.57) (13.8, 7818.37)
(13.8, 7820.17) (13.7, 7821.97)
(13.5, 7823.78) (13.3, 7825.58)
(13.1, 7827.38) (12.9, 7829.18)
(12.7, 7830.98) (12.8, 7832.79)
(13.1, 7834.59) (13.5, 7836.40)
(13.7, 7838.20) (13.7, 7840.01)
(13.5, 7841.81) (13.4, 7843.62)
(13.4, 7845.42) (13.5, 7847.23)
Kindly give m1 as 1.02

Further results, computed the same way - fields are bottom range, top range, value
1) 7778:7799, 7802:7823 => 1.02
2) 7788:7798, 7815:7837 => 1.01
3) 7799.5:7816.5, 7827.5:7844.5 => 1.01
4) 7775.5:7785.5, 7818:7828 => 1.05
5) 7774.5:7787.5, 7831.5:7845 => 1.03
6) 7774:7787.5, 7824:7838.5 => 1.01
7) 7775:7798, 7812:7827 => 1.04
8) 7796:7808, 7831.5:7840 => 1.02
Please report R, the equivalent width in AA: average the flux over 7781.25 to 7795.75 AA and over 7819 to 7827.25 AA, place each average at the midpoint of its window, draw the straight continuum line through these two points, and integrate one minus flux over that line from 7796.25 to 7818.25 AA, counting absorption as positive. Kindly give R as 0.3 AA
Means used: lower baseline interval 13.2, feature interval 13.2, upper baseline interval 13.5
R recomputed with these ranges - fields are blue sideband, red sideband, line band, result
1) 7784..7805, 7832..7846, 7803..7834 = 0.24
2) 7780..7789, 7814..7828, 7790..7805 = -0.03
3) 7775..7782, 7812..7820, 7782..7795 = 0.01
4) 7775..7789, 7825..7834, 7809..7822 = -0.42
